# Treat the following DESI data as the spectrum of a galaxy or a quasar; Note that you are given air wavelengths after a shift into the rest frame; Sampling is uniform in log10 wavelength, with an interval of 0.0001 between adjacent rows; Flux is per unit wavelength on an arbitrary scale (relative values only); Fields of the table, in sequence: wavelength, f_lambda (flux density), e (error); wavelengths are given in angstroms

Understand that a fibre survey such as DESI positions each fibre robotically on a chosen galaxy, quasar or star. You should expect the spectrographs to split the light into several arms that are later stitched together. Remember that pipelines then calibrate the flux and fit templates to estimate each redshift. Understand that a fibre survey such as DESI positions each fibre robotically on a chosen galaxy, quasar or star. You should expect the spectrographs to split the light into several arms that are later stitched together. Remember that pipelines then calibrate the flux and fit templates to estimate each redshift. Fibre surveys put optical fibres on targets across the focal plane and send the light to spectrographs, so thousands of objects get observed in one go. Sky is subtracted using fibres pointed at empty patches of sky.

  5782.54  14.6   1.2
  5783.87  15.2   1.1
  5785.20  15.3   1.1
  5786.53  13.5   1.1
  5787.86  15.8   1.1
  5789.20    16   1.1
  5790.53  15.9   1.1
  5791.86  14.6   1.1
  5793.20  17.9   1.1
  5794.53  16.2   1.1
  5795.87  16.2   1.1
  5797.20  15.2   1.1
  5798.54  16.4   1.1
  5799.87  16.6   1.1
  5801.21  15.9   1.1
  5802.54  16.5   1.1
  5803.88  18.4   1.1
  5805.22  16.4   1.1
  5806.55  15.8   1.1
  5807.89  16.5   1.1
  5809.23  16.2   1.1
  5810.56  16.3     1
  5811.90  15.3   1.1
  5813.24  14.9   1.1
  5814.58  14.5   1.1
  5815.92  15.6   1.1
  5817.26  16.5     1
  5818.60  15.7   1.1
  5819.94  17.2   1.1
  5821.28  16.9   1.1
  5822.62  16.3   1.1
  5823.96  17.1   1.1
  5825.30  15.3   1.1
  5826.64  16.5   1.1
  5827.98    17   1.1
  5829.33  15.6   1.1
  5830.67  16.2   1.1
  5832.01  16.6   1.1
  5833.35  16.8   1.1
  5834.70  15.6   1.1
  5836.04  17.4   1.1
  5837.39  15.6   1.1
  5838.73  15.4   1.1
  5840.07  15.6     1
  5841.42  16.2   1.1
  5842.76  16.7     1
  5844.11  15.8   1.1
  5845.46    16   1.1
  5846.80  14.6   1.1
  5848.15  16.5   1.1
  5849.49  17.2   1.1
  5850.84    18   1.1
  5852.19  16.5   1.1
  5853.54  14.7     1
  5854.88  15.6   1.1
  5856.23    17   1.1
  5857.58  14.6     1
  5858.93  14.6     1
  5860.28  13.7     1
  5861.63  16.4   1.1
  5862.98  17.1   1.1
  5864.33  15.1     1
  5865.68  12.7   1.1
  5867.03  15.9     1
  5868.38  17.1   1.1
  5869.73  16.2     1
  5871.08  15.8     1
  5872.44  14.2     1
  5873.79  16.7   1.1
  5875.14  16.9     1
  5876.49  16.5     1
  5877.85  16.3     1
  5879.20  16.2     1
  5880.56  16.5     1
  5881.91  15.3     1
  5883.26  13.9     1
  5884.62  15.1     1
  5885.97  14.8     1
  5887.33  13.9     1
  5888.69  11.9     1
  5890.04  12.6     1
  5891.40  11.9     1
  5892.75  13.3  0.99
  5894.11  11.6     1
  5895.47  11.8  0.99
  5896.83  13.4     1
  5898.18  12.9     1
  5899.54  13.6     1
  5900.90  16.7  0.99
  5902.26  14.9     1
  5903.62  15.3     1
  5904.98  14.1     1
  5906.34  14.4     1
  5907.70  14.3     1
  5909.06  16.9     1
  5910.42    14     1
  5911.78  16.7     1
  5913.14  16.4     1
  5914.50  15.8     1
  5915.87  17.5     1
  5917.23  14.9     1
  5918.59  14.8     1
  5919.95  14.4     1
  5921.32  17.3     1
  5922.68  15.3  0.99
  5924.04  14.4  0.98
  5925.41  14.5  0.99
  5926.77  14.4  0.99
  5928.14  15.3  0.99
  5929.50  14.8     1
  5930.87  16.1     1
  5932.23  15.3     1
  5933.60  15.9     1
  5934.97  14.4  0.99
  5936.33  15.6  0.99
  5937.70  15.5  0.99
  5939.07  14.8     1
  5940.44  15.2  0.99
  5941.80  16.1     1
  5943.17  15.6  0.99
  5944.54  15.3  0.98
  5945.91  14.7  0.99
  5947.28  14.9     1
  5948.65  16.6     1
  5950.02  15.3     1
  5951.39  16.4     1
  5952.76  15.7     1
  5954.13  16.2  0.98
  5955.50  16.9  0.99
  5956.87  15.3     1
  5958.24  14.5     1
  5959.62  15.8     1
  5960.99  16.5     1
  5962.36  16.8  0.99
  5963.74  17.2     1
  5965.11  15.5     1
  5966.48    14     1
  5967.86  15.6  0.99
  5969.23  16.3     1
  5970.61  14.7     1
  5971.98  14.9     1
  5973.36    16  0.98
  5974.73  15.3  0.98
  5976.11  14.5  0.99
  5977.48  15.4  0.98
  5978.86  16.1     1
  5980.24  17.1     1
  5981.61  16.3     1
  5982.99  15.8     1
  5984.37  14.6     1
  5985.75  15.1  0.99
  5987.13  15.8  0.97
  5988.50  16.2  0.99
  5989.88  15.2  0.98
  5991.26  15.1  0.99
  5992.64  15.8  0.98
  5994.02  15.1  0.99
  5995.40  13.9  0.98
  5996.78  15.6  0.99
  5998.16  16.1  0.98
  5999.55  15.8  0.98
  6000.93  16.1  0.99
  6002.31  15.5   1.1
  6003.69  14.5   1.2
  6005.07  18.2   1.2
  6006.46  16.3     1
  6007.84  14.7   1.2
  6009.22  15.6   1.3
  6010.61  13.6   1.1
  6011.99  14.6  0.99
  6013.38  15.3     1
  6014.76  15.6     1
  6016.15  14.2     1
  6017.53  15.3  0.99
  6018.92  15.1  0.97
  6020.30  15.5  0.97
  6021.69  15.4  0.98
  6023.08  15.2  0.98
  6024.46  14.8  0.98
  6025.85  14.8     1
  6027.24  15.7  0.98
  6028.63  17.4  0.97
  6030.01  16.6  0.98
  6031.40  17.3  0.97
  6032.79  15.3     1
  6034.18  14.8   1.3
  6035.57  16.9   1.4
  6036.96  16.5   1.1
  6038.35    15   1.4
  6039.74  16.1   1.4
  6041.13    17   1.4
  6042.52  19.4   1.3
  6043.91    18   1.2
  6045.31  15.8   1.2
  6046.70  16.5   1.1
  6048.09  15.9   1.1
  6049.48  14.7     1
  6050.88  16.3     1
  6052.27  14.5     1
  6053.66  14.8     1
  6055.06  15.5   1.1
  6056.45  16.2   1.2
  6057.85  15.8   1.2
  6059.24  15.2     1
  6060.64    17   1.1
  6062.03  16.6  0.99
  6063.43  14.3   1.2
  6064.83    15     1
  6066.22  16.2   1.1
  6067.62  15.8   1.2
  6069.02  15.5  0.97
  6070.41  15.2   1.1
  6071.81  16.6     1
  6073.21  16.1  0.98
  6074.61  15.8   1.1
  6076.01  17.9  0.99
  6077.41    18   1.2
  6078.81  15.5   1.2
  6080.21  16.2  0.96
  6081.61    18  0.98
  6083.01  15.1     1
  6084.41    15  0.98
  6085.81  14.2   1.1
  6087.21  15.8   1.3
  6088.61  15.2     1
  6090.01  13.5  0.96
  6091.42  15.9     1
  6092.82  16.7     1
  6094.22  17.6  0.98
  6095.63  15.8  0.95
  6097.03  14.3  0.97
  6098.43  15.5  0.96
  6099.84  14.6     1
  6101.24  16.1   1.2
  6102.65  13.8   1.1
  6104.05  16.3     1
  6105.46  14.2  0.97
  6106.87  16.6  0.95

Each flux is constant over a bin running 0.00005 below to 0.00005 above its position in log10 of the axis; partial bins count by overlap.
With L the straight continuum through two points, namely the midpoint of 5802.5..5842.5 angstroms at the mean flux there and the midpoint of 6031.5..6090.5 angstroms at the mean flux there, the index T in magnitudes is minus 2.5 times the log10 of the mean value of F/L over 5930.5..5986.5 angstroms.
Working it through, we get 0.03 mag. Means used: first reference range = 16.2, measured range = 15.6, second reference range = 15.9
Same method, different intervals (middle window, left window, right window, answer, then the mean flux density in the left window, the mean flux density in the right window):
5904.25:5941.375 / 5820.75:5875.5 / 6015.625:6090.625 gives 0.04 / 16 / 15.9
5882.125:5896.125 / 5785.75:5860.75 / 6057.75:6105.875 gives 0.21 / 16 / 15.7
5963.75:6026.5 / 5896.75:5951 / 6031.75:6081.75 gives 0.02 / 15.2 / 16.1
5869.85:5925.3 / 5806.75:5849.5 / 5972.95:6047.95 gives 0.08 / 16.1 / 15.7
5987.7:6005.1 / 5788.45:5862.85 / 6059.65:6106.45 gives 0.02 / 16.1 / 15.7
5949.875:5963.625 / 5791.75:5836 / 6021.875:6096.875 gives 0.00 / 16.2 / 16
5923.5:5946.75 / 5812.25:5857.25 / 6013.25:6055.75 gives 0.06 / 16.1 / 15.9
